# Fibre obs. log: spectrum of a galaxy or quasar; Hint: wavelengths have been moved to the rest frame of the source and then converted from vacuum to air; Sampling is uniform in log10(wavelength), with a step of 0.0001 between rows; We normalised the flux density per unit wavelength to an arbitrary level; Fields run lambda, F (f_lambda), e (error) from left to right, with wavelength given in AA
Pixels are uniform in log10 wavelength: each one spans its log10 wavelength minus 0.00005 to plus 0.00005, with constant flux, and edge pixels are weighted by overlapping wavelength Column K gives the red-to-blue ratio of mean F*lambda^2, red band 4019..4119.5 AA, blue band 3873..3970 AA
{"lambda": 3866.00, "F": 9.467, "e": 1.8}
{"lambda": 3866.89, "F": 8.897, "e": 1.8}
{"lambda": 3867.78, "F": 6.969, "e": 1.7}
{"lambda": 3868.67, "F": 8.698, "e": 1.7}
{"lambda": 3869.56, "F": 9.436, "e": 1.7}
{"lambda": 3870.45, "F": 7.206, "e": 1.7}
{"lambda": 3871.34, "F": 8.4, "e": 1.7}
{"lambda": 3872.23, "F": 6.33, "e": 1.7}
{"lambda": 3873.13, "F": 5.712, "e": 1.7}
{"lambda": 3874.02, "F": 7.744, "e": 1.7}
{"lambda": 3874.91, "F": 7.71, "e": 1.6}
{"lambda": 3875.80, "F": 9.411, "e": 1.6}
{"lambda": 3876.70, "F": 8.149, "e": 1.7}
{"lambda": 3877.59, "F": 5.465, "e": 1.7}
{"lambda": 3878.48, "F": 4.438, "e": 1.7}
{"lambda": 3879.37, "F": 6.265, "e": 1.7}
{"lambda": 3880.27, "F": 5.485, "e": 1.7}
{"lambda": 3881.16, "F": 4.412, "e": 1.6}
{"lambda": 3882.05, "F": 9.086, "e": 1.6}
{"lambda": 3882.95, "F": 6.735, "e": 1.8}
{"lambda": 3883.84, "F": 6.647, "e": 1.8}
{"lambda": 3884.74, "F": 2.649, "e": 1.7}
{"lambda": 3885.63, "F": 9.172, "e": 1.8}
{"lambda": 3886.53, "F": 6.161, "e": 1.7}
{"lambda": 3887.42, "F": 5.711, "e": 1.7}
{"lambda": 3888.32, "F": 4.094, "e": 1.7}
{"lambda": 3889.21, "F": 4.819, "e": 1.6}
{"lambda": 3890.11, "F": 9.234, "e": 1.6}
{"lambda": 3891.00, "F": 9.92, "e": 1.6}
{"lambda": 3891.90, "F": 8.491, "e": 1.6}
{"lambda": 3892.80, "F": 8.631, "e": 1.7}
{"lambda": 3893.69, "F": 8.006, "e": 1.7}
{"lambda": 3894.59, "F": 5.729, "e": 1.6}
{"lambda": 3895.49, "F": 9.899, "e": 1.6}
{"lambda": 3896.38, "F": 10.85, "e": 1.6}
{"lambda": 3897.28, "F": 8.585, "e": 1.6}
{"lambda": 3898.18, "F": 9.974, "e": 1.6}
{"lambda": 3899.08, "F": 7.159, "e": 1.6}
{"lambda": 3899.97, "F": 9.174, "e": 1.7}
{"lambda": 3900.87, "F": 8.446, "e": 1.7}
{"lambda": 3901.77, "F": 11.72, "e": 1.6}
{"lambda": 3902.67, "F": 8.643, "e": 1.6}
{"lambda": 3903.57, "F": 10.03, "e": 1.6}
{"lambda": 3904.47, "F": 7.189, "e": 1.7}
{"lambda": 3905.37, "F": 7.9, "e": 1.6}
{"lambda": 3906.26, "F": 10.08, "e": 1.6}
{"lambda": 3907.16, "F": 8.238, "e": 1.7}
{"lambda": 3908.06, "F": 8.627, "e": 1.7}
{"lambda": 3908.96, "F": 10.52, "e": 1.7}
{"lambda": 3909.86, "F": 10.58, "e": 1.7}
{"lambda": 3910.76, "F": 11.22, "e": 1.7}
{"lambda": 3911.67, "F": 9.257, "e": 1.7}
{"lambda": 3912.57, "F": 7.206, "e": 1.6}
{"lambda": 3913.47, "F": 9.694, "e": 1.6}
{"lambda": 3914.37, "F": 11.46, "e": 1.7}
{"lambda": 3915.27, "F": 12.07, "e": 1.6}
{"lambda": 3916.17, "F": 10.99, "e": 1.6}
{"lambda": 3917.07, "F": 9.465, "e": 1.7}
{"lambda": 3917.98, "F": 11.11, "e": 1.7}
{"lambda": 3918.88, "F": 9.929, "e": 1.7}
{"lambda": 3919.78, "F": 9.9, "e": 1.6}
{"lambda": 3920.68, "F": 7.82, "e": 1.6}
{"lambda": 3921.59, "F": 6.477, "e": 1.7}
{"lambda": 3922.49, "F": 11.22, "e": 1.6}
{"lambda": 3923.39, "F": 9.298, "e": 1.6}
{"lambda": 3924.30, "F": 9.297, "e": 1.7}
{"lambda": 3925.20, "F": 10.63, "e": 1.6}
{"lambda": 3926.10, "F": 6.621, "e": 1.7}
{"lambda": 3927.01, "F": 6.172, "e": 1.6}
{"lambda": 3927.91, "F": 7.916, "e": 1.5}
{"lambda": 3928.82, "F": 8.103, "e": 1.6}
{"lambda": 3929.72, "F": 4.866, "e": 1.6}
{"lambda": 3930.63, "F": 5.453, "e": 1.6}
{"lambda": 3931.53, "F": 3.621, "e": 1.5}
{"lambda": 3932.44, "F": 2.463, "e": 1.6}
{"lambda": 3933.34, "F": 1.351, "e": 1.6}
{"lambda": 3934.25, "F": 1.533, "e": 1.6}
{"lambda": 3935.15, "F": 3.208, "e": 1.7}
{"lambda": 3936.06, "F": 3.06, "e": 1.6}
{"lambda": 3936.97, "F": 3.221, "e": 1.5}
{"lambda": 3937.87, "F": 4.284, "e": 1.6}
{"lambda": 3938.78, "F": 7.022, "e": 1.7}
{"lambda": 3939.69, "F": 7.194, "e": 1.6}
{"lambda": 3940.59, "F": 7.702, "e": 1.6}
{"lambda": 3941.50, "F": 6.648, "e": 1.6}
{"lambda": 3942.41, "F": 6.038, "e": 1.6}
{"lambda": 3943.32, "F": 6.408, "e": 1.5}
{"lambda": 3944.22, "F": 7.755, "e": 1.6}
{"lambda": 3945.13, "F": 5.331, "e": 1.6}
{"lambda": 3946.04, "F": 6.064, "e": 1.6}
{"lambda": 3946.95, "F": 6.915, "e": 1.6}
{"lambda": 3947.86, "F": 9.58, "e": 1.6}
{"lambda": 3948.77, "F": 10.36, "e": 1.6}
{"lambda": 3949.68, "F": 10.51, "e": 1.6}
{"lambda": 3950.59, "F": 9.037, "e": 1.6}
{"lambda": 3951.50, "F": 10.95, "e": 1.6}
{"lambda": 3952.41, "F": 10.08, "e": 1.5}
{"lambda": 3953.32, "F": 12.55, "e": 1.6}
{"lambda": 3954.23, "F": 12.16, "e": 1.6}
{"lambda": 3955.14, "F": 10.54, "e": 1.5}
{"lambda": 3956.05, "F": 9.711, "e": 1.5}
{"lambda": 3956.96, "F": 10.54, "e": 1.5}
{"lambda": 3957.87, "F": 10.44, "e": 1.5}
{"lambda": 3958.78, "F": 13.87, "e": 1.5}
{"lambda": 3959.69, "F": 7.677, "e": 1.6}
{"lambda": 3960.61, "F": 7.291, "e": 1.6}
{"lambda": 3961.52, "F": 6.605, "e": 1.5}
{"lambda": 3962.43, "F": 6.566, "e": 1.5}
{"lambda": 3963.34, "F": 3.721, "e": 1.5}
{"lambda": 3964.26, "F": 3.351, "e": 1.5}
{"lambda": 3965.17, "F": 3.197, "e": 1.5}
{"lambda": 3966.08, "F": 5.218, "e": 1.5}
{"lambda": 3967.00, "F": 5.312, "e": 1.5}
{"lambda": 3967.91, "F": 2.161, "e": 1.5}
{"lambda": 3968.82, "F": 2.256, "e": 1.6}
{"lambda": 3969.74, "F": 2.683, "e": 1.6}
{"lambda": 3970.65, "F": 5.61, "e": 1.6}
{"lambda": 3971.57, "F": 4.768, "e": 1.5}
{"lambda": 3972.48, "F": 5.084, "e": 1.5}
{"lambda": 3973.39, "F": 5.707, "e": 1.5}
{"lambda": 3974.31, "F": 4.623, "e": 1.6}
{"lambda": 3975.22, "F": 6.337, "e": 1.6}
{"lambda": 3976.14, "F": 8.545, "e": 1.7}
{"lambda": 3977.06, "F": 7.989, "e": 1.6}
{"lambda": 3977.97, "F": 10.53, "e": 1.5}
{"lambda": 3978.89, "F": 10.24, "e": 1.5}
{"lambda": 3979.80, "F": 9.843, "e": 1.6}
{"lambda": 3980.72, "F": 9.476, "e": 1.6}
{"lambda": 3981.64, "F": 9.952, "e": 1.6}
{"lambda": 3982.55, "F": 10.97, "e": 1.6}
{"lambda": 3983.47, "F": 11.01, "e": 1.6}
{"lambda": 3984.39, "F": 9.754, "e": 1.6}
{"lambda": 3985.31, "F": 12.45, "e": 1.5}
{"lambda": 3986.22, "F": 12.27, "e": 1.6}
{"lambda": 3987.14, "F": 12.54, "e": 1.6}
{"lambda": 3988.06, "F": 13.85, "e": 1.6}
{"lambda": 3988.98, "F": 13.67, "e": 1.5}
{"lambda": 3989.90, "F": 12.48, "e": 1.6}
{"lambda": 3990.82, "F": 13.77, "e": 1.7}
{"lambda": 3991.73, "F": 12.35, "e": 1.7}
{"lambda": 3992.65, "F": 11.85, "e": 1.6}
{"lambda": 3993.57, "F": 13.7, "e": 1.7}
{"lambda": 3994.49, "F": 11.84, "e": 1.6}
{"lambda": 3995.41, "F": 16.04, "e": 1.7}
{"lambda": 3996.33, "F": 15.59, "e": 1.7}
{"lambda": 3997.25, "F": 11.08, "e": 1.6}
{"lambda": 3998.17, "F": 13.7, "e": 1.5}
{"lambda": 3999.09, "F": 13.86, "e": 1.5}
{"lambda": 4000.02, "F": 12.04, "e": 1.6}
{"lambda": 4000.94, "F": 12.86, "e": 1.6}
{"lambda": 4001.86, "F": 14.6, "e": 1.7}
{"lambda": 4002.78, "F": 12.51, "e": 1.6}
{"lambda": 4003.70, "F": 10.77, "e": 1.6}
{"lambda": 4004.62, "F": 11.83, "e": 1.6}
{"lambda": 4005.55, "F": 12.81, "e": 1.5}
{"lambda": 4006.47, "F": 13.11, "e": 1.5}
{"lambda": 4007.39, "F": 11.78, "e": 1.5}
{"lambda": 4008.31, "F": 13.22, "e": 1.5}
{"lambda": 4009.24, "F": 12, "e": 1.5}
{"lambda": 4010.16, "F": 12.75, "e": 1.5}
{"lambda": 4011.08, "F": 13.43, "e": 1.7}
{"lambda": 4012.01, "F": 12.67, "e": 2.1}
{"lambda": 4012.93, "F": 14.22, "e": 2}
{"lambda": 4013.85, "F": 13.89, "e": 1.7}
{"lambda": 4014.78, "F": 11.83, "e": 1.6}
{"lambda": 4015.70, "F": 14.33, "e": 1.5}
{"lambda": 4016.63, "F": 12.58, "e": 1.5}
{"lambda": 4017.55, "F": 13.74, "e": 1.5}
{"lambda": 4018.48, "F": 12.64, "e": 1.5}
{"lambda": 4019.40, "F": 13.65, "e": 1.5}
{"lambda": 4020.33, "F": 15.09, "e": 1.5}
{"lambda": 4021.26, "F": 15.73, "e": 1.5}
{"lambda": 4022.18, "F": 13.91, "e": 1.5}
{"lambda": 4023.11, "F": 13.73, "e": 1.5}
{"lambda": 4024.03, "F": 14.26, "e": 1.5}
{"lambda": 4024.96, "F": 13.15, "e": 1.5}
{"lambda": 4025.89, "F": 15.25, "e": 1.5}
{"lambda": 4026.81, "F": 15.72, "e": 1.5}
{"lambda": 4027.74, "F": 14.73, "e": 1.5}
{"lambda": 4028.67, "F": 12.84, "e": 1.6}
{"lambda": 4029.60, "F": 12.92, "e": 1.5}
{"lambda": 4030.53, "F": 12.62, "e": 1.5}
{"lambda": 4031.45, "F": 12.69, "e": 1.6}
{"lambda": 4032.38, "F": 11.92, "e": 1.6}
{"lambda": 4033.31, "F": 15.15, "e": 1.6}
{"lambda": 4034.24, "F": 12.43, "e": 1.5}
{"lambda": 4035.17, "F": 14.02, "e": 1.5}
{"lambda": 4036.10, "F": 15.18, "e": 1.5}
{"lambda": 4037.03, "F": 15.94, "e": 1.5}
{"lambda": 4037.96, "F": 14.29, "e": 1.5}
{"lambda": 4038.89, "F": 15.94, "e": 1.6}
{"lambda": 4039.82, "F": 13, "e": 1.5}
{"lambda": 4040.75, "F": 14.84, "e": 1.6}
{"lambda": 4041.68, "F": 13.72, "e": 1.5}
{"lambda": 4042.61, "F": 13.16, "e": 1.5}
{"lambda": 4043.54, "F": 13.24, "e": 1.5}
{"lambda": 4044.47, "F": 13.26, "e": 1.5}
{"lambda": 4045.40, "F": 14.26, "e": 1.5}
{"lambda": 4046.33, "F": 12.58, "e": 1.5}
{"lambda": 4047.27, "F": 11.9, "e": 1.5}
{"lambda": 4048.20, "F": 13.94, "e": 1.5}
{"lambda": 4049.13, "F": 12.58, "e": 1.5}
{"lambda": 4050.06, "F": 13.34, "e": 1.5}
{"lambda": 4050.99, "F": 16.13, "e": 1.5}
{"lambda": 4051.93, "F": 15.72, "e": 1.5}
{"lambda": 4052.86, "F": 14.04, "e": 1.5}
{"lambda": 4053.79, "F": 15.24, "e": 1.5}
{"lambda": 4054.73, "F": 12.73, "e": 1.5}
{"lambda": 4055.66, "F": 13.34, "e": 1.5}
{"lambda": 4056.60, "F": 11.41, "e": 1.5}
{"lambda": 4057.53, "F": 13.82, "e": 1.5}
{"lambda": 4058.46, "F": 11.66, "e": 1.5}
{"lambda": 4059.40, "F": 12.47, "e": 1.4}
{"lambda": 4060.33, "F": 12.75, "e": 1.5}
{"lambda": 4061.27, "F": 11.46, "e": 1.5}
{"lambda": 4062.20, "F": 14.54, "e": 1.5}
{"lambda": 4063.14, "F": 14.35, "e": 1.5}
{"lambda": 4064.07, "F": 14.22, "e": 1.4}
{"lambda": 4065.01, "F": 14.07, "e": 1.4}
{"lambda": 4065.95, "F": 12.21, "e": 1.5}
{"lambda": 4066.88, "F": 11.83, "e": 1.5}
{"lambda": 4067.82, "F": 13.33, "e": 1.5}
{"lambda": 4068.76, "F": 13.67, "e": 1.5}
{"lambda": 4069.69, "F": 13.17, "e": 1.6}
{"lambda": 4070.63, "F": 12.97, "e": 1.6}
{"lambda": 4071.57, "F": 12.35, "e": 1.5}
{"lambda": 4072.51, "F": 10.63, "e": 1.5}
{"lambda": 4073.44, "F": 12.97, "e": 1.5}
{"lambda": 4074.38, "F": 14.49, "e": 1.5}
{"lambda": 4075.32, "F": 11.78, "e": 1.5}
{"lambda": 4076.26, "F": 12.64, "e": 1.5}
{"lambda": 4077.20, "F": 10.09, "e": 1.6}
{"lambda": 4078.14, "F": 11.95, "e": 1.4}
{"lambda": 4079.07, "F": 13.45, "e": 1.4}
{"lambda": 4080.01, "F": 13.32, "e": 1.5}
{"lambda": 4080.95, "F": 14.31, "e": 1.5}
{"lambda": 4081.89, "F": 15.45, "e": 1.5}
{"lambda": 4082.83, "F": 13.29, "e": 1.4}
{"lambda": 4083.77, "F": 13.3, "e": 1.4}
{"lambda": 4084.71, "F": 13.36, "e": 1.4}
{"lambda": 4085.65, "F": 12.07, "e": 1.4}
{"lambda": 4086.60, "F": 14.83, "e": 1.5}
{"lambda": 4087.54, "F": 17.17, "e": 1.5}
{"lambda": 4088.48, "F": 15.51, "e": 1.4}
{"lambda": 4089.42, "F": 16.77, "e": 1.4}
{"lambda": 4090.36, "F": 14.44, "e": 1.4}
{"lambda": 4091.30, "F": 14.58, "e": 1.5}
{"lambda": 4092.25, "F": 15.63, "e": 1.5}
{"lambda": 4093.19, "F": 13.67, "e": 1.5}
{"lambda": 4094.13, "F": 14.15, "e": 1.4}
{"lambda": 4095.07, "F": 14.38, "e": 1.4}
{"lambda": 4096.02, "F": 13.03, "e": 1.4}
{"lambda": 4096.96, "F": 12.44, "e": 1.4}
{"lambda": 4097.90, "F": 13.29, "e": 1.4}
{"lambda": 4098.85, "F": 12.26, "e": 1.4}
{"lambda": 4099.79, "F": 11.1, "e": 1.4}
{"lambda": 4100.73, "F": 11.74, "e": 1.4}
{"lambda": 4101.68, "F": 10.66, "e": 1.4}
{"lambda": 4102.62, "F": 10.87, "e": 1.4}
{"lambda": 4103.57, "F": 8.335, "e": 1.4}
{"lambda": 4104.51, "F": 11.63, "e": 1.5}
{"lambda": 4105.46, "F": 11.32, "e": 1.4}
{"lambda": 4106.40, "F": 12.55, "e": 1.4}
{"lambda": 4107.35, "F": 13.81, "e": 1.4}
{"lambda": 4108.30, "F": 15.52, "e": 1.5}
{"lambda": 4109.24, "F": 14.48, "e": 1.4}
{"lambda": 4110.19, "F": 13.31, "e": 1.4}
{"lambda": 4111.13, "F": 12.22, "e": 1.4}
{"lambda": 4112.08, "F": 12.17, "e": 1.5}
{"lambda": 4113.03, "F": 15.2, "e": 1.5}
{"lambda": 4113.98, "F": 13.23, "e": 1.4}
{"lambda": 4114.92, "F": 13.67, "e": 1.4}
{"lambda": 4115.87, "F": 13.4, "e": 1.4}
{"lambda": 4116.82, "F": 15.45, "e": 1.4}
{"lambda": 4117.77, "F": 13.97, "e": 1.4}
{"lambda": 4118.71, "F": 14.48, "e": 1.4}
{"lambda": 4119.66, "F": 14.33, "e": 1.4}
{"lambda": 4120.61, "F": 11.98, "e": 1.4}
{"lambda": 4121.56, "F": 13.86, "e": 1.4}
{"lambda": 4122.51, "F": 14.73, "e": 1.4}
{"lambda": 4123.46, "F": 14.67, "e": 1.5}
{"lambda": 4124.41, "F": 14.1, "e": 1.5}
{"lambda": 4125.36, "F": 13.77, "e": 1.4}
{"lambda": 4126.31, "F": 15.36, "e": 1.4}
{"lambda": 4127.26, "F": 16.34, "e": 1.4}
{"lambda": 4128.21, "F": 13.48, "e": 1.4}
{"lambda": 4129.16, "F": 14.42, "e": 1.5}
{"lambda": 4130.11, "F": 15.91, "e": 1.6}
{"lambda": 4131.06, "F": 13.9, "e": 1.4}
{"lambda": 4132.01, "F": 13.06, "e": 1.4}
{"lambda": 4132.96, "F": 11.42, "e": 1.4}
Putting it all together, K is 1.91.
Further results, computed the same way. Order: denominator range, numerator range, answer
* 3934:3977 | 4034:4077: 2.06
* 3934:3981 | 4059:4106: 1.97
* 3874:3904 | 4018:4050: 1.95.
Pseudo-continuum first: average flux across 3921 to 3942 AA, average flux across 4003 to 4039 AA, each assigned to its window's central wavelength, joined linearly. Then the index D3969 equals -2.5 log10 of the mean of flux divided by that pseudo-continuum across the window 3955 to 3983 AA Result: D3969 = 0.27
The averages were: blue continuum 5.98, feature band 7.08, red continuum 13.5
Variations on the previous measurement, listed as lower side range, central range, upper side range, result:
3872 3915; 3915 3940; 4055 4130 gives 0.27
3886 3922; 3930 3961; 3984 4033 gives 0.41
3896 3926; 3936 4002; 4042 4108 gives 0.21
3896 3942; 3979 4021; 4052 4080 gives -0.18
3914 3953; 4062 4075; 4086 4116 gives -0.08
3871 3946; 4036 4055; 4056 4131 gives -0.18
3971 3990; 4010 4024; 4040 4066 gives -0.18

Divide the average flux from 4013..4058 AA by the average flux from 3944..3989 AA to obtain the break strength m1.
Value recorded 1.7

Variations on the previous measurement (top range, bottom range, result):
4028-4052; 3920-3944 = 2.24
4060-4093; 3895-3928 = 1.45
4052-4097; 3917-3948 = 2.04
